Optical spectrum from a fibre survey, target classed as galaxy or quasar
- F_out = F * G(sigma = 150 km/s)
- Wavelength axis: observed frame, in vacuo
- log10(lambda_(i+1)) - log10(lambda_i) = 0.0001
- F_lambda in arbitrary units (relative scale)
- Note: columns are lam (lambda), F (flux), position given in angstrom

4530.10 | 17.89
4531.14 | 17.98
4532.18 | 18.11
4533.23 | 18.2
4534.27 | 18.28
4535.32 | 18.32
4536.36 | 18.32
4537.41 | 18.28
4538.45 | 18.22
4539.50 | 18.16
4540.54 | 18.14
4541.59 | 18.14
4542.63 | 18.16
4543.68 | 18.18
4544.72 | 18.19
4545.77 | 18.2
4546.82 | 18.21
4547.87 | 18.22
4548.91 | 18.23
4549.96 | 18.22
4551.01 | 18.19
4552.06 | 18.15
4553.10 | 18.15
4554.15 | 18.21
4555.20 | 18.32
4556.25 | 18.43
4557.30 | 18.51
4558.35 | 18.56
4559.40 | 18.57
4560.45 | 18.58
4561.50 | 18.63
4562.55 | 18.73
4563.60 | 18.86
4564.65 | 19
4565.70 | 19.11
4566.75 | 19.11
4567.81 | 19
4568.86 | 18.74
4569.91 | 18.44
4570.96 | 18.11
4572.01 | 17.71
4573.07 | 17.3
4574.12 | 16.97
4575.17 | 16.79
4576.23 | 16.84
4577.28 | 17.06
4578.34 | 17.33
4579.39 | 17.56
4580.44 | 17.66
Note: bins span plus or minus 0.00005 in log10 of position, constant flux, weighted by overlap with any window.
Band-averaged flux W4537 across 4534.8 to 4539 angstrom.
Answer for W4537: 18.3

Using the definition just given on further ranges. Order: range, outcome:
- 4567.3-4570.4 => 18.8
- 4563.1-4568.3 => 19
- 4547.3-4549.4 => 18.3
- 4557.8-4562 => 18.6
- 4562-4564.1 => 18.8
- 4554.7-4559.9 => 18.5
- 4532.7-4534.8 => 18.2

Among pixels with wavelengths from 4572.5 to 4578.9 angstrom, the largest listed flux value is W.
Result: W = 17.33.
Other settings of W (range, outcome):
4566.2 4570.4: 19.11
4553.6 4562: 18.63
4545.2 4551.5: 18.23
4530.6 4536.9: 18.32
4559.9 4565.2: 19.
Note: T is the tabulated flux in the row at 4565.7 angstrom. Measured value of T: 19.11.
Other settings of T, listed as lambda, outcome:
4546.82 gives 18.21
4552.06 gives 18.15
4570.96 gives 18.11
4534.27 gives 18.28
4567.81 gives 19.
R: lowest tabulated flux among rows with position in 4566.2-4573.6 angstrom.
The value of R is 17.3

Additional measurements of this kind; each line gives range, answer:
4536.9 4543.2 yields 18.14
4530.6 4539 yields 17.98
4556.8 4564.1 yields 18.51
